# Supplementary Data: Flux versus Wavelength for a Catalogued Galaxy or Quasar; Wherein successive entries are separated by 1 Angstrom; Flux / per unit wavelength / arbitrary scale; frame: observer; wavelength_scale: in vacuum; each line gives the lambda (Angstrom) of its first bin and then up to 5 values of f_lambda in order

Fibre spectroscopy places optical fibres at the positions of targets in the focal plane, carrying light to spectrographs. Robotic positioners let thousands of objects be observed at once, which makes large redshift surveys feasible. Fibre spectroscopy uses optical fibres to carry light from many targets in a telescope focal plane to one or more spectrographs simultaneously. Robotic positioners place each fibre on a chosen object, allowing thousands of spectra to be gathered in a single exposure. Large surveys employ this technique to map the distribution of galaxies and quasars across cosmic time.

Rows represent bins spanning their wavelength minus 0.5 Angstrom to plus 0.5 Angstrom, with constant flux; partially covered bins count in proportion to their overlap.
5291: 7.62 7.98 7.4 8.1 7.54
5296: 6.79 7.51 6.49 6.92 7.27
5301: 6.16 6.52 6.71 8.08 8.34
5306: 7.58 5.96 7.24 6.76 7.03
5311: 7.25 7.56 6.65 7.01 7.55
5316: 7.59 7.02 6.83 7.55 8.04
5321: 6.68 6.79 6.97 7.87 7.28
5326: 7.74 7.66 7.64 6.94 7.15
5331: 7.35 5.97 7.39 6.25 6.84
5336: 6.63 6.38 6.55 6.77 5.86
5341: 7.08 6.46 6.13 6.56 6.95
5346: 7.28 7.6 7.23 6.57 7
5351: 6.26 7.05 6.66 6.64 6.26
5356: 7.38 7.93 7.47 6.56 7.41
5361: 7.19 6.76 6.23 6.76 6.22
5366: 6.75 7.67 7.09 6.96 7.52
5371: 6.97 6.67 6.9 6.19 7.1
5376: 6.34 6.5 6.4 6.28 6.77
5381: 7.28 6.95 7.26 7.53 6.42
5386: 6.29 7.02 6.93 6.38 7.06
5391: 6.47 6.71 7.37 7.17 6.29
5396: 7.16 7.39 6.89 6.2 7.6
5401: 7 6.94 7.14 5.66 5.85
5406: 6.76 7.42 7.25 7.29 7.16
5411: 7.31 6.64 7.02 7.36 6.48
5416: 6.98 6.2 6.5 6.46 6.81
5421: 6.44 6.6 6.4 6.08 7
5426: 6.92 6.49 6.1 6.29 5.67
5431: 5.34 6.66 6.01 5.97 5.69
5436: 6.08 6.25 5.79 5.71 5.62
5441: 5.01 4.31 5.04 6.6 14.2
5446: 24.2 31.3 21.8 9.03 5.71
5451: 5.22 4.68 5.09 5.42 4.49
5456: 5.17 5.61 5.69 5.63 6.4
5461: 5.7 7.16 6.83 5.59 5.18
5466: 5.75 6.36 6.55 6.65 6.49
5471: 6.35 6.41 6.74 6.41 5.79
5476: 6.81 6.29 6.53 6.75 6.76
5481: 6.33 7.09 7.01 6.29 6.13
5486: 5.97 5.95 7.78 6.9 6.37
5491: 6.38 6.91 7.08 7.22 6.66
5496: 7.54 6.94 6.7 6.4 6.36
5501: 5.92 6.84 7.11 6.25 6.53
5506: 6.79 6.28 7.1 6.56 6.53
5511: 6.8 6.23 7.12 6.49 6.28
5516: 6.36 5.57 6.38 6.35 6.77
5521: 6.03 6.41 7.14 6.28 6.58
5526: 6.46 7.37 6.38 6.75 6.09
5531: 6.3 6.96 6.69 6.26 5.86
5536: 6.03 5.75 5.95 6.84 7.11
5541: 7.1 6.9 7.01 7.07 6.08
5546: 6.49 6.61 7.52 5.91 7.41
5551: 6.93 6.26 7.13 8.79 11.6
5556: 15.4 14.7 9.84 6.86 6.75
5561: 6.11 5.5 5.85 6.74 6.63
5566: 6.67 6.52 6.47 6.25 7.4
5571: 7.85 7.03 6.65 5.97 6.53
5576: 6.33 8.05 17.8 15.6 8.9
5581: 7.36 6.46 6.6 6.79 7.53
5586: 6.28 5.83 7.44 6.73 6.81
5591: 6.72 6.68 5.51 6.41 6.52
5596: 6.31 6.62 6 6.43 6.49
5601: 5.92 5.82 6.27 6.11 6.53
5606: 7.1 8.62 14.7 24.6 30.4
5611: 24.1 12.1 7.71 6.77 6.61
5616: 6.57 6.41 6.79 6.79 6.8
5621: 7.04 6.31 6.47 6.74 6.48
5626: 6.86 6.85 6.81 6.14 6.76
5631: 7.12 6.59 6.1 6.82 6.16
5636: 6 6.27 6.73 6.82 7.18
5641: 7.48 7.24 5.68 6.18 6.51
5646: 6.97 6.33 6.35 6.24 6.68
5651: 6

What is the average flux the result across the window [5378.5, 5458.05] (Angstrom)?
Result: 7.25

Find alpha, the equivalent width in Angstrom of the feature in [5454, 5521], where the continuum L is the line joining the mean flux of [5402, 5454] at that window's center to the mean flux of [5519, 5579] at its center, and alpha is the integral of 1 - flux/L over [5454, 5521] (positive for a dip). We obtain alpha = 9.28 Angstrom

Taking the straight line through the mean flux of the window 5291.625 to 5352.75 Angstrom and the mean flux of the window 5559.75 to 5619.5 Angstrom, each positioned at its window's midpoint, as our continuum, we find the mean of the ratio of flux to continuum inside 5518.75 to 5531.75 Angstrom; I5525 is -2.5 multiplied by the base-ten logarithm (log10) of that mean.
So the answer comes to 0.21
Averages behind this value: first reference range 7.05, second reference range 8.22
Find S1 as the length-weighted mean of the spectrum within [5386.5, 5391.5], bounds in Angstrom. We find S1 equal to 6.77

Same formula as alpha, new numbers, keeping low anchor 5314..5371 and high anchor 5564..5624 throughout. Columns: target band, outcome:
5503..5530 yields 4.6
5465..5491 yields 4.1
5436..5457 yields -3.8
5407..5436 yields 3.3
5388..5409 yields 1.2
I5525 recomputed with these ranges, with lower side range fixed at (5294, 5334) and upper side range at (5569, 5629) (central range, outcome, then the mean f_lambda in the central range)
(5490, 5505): 0.17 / 6.72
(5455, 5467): 0.30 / 5.84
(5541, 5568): 0.06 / 7.63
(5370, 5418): 0.10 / 6.83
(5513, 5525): 0.24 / 6.41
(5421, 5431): 0.20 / 6.34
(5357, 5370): 0.06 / 6.98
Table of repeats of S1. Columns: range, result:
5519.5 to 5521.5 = 6.4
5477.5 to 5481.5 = 6.59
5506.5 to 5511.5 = 6.65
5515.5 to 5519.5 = 6.16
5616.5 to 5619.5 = 6.66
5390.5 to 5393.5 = 6.85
